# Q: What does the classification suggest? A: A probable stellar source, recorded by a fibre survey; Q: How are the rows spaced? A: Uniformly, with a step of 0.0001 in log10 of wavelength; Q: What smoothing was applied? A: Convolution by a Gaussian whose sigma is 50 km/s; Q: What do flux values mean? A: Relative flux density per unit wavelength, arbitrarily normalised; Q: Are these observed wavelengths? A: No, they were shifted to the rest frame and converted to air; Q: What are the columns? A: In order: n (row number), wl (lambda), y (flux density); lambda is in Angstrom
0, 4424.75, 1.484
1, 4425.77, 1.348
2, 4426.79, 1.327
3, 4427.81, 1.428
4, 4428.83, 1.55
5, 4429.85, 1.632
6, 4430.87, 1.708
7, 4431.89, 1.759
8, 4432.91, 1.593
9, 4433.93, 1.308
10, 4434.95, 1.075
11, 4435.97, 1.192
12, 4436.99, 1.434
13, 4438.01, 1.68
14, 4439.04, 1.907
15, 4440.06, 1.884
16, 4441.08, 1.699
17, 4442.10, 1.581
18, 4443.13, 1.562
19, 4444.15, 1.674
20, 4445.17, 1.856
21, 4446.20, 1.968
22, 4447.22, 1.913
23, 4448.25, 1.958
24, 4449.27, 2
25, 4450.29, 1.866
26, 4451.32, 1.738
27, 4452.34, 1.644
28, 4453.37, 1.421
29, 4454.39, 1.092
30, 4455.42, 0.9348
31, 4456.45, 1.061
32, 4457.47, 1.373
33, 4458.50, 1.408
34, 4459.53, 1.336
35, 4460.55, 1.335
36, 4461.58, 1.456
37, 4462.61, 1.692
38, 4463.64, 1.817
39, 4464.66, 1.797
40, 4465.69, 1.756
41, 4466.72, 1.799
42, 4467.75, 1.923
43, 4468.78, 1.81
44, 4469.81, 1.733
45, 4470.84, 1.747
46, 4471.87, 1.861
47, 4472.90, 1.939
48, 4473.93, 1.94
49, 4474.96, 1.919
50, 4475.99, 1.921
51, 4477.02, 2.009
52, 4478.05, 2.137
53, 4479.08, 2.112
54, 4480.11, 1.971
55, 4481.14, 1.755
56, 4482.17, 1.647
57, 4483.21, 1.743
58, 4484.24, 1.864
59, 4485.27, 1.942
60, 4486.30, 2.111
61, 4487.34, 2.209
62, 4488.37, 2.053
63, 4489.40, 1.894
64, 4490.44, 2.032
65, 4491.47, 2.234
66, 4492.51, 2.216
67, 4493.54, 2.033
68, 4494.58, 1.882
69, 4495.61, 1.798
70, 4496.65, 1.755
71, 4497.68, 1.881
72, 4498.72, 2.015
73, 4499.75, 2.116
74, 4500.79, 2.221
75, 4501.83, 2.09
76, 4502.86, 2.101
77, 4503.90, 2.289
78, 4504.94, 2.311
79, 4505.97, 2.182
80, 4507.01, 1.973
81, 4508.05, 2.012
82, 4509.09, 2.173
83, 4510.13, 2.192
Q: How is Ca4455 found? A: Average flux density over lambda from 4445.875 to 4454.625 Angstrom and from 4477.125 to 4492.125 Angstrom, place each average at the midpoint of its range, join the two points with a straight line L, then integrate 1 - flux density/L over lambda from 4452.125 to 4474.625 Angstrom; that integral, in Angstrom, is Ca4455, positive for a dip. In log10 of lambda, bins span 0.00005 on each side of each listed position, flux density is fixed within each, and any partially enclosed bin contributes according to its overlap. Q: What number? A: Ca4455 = 3.1 Angstrom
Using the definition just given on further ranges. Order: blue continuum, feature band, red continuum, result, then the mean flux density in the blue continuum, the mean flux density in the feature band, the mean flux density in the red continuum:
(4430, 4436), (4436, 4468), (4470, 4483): 0.6 Angstrom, 1.47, 1.62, 1.9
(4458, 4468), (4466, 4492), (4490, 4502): -1.7 Angstrom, 1.62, 1.93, 2.02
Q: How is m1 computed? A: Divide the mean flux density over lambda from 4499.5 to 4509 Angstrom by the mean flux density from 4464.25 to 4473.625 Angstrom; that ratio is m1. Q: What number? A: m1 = 1.2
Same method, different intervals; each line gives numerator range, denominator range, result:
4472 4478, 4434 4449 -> 1.17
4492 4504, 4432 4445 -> 1.29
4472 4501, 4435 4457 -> 1.23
